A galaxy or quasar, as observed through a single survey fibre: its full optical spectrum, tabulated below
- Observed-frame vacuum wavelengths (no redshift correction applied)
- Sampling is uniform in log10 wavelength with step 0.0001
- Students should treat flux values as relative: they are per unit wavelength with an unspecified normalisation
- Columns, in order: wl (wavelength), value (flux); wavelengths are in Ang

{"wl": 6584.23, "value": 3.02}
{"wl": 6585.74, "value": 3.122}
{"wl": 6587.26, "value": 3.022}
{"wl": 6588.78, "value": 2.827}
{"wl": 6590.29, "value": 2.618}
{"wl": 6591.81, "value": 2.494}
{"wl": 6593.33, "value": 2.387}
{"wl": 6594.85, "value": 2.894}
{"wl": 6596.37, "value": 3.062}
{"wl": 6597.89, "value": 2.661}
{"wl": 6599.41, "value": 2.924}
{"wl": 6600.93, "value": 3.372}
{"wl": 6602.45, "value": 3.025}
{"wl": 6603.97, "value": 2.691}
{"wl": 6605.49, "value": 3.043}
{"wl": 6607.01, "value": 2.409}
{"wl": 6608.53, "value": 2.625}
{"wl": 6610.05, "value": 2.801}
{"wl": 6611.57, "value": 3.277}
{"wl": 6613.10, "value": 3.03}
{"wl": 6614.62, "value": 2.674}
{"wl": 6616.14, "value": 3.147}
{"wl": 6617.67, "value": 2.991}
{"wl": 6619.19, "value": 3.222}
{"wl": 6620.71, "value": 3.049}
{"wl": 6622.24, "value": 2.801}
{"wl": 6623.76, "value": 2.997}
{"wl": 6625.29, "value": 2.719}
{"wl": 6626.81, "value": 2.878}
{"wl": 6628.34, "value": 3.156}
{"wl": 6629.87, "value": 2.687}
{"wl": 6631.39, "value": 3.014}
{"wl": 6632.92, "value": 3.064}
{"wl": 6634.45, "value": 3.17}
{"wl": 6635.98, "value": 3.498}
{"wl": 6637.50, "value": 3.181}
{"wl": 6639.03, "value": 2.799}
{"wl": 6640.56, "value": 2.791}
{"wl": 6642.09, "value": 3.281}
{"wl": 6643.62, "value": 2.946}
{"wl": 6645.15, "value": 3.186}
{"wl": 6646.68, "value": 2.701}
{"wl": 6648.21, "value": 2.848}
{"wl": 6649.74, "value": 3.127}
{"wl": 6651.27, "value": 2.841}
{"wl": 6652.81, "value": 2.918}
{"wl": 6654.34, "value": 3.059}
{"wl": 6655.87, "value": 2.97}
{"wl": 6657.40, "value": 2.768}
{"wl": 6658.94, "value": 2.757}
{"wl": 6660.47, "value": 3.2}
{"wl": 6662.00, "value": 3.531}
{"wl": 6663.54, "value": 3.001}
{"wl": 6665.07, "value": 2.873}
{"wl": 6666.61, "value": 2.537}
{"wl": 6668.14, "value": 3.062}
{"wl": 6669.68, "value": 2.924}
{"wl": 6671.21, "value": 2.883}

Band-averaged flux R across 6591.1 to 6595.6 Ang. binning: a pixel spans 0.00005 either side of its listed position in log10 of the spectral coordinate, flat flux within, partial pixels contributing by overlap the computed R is 2.59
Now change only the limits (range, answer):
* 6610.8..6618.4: 3.02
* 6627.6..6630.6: 2.92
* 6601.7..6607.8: 2.79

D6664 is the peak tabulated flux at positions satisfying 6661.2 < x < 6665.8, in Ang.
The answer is 3.531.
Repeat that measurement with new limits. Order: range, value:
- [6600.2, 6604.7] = 3.372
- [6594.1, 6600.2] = 3.062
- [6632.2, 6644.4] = 3.498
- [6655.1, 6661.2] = 3.2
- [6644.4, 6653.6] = 3.186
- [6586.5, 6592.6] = 3.022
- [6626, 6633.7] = 3.156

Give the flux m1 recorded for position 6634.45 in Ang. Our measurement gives 3.17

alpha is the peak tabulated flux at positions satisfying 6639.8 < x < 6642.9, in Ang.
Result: 3.281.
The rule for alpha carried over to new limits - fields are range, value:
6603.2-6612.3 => 3.277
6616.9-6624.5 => 3.222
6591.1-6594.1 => 2.494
